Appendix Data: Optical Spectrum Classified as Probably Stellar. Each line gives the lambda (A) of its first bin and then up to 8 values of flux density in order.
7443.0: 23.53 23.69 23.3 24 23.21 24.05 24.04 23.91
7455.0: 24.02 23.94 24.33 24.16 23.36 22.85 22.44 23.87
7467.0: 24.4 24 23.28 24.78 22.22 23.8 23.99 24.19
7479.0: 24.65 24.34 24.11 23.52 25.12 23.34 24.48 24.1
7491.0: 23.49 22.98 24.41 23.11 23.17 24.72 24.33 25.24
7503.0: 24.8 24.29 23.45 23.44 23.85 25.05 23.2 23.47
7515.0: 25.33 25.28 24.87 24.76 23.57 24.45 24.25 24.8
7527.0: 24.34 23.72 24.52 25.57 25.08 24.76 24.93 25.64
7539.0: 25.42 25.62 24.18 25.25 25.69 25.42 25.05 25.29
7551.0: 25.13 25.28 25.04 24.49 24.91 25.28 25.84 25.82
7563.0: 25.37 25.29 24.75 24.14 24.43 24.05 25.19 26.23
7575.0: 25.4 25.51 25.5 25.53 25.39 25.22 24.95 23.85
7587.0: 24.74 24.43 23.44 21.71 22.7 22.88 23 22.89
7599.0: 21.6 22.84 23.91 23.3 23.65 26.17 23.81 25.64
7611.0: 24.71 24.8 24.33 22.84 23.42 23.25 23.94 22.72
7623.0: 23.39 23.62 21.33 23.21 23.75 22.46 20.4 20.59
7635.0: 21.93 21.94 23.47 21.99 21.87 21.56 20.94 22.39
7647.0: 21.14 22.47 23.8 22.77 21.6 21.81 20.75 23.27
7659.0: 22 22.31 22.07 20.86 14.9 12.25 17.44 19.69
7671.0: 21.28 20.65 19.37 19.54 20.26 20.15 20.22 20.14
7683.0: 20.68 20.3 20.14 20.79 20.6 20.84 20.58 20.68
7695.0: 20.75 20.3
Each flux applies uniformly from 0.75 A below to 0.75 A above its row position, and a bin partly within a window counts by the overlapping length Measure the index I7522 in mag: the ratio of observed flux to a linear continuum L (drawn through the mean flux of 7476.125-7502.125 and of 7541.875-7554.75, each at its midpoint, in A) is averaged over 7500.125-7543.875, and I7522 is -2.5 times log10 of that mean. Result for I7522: 0.00 mag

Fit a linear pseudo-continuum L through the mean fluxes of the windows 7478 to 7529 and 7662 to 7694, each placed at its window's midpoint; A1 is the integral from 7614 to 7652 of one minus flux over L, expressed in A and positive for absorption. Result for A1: -3.1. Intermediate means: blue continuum 24.2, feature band 22.5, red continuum 19.6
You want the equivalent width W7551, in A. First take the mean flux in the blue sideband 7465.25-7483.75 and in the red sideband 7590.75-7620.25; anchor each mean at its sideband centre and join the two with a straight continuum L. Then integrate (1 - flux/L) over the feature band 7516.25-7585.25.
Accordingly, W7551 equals -3.8 A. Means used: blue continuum 23.9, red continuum 23.6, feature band 25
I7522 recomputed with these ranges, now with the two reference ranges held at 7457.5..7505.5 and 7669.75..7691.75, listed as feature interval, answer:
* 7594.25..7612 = -0.10 mag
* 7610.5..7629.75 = -0.10 mag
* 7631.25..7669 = -0.01 mag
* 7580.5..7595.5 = -0.09 mag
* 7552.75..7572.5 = -0.11 mag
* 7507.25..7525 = -0.05 mag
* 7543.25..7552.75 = -0.12 mag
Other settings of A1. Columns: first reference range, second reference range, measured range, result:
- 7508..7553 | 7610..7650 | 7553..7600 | -1.4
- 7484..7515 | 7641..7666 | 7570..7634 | -4.2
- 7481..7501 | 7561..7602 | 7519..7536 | -0.3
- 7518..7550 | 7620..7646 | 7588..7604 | 0.2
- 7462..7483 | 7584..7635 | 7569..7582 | -1.0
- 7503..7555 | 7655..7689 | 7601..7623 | -2.0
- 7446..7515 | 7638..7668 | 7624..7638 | -0.5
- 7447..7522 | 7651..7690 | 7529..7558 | -3.0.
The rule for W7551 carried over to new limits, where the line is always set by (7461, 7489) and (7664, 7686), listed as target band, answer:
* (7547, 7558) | -1.5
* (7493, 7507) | -0.5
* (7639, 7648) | -0.8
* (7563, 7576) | -2.0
